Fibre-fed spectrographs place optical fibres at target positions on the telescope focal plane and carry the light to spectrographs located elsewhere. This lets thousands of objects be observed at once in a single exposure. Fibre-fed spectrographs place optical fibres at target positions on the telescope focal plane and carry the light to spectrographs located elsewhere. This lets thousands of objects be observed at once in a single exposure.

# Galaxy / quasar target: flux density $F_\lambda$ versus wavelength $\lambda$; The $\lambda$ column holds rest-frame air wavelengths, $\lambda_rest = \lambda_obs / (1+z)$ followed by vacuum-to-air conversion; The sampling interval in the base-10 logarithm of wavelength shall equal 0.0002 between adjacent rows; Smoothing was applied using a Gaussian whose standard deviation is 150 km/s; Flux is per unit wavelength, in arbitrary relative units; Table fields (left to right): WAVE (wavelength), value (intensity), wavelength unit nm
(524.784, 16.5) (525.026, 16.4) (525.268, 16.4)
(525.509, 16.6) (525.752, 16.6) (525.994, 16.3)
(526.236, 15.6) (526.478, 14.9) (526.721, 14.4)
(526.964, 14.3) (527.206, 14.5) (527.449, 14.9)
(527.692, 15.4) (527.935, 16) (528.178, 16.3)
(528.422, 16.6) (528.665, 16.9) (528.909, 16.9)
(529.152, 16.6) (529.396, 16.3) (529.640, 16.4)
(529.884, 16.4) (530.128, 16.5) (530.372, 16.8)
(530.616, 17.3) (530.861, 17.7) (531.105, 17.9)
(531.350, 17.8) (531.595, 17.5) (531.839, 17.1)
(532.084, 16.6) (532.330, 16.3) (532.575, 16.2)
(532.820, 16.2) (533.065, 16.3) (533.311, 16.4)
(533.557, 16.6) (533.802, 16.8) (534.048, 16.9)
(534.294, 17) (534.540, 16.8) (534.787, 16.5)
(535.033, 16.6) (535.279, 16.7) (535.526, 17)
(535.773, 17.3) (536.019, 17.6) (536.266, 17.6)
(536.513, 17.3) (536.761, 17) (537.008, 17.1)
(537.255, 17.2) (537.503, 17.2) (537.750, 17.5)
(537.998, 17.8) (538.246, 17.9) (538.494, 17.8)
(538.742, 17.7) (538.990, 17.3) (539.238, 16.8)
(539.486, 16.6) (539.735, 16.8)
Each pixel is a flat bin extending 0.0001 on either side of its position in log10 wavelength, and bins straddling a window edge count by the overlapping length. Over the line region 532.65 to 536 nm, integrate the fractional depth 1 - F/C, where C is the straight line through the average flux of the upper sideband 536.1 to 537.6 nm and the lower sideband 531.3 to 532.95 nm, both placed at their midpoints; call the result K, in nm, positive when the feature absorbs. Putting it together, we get 0.05 nm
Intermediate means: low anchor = 16.8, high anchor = 17.2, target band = 16.7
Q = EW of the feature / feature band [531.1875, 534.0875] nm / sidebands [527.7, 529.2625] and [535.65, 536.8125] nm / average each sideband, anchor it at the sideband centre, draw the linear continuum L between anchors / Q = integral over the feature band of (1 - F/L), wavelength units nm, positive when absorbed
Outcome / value 0.04 nm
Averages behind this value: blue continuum 16.5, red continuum 17.4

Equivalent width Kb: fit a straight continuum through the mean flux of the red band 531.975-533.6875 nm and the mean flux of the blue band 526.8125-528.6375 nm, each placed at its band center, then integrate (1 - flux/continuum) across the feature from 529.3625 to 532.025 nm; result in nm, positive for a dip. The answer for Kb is -0.18 nm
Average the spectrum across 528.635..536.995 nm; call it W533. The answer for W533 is 16.9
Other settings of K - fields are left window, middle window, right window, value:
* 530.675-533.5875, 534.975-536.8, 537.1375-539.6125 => 0.00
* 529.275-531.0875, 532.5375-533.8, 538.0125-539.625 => 0.05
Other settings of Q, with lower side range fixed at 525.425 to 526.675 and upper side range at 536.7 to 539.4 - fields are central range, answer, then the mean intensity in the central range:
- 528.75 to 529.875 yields -0.018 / 16.5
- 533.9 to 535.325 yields 0.017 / 16.8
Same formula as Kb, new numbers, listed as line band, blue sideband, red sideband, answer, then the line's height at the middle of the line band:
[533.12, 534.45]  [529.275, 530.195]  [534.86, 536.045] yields 0.01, 16.8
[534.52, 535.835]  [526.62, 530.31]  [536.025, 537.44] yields 0.02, 17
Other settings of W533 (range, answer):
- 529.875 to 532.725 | 17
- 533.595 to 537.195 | 17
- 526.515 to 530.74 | 16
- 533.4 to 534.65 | 16.8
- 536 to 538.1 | 17.3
